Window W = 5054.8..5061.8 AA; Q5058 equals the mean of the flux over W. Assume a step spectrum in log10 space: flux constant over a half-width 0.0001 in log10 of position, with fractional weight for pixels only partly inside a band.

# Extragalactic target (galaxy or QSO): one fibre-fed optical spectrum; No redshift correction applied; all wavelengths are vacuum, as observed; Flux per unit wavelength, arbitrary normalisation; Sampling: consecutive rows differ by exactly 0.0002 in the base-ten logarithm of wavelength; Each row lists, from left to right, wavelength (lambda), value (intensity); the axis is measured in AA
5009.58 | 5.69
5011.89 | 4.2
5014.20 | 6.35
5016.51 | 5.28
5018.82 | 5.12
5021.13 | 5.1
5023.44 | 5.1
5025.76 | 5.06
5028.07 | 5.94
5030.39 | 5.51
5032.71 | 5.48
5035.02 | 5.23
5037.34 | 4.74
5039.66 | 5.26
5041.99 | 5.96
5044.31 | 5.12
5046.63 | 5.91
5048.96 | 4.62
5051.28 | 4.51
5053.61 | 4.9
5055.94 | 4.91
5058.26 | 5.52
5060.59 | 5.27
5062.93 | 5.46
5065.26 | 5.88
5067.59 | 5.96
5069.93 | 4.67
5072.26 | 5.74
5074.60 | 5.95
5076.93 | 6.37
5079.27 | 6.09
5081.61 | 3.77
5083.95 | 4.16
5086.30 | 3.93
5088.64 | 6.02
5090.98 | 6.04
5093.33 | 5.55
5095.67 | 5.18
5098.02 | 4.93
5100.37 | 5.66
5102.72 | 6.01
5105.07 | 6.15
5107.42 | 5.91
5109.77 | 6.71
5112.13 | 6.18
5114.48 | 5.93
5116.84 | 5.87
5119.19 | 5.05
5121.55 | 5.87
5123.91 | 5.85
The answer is 5.24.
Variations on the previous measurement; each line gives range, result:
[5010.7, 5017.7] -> 5.28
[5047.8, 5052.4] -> 4.57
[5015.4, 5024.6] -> 5.15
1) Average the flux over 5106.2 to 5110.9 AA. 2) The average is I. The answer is 6.31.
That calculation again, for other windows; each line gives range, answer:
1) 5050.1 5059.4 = 4.96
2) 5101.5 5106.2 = 6.08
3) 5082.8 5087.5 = 4.05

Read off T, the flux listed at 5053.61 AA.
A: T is 4.9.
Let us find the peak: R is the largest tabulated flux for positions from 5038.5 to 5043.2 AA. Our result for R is 5.96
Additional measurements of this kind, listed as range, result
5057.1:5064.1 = 5.52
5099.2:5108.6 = 6.15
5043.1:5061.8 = 5.91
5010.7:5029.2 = 6.35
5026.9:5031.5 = 5.94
